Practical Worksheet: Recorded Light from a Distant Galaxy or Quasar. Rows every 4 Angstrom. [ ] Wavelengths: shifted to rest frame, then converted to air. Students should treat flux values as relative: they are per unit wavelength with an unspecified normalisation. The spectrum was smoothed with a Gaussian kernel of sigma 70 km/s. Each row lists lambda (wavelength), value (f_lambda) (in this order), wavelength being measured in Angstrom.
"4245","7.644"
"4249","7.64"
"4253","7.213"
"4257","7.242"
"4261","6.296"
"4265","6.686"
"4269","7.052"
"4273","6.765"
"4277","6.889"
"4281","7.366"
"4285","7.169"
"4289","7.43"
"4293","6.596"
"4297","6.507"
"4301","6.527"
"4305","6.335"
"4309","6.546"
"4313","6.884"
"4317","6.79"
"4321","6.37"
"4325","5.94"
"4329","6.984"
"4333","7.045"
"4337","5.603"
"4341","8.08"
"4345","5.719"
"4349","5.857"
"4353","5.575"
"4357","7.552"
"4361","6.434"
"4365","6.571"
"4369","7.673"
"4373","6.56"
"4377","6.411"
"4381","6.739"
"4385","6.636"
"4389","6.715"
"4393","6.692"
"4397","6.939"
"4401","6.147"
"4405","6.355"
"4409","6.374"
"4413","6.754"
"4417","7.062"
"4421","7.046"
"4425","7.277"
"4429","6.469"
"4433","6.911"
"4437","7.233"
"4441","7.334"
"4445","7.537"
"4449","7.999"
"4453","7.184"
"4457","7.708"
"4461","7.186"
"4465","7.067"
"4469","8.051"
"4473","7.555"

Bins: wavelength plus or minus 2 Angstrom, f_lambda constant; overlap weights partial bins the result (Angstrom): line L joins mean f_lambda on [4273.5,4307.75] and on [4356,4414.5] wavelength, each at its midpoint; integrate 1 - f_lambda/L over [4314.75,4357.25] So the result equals 1.9 Angstrom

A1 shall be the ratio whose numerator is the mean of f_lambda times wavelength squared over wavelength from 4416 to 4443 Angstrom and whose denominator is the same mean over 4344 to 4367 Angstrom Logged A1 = 1.2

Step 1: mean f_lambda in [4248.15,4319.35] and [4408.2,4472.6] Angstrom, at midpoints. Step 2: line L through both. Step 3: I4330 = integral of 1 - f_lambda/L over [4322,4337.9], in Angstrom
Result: 1.20 Angstrom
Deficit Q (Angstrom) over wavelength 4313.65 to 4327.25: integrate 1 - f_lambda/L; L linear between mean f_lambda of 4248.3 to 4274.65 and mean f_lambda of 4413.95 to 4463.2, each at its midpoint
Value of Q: 1.2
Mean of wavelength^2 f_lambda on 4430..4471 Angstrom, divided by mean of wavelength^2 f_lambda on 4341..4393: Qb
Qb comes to 1.2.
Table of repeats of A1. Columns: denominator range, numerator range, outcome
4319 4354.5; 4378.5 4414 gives 1.06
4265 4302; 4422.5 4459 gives 1.13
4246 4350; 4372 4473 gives 1.09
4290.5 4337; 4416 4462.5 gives 1.17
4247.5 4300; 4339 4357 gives 0.96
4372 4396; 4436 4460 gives 1.16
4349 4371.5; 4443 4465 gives 1.17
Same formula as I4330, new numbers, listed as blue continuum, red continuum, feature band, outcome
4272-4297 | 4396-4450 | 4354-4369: 0.2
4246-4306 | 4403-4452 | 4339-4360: 1.3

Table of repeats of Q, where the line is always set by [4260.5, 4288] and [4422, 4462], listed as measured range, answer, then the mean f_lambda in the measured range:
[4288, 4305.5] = 0.8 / 6.67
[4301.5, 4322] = 1.2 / 6.59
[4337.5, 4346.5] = 0.4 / 6.75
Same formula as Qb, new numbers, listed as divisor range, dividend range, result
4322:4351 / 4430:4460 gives 1.20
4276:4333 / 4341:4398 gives 1.01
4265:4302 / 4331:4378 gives 0.98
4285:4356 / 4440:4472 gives 1.22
